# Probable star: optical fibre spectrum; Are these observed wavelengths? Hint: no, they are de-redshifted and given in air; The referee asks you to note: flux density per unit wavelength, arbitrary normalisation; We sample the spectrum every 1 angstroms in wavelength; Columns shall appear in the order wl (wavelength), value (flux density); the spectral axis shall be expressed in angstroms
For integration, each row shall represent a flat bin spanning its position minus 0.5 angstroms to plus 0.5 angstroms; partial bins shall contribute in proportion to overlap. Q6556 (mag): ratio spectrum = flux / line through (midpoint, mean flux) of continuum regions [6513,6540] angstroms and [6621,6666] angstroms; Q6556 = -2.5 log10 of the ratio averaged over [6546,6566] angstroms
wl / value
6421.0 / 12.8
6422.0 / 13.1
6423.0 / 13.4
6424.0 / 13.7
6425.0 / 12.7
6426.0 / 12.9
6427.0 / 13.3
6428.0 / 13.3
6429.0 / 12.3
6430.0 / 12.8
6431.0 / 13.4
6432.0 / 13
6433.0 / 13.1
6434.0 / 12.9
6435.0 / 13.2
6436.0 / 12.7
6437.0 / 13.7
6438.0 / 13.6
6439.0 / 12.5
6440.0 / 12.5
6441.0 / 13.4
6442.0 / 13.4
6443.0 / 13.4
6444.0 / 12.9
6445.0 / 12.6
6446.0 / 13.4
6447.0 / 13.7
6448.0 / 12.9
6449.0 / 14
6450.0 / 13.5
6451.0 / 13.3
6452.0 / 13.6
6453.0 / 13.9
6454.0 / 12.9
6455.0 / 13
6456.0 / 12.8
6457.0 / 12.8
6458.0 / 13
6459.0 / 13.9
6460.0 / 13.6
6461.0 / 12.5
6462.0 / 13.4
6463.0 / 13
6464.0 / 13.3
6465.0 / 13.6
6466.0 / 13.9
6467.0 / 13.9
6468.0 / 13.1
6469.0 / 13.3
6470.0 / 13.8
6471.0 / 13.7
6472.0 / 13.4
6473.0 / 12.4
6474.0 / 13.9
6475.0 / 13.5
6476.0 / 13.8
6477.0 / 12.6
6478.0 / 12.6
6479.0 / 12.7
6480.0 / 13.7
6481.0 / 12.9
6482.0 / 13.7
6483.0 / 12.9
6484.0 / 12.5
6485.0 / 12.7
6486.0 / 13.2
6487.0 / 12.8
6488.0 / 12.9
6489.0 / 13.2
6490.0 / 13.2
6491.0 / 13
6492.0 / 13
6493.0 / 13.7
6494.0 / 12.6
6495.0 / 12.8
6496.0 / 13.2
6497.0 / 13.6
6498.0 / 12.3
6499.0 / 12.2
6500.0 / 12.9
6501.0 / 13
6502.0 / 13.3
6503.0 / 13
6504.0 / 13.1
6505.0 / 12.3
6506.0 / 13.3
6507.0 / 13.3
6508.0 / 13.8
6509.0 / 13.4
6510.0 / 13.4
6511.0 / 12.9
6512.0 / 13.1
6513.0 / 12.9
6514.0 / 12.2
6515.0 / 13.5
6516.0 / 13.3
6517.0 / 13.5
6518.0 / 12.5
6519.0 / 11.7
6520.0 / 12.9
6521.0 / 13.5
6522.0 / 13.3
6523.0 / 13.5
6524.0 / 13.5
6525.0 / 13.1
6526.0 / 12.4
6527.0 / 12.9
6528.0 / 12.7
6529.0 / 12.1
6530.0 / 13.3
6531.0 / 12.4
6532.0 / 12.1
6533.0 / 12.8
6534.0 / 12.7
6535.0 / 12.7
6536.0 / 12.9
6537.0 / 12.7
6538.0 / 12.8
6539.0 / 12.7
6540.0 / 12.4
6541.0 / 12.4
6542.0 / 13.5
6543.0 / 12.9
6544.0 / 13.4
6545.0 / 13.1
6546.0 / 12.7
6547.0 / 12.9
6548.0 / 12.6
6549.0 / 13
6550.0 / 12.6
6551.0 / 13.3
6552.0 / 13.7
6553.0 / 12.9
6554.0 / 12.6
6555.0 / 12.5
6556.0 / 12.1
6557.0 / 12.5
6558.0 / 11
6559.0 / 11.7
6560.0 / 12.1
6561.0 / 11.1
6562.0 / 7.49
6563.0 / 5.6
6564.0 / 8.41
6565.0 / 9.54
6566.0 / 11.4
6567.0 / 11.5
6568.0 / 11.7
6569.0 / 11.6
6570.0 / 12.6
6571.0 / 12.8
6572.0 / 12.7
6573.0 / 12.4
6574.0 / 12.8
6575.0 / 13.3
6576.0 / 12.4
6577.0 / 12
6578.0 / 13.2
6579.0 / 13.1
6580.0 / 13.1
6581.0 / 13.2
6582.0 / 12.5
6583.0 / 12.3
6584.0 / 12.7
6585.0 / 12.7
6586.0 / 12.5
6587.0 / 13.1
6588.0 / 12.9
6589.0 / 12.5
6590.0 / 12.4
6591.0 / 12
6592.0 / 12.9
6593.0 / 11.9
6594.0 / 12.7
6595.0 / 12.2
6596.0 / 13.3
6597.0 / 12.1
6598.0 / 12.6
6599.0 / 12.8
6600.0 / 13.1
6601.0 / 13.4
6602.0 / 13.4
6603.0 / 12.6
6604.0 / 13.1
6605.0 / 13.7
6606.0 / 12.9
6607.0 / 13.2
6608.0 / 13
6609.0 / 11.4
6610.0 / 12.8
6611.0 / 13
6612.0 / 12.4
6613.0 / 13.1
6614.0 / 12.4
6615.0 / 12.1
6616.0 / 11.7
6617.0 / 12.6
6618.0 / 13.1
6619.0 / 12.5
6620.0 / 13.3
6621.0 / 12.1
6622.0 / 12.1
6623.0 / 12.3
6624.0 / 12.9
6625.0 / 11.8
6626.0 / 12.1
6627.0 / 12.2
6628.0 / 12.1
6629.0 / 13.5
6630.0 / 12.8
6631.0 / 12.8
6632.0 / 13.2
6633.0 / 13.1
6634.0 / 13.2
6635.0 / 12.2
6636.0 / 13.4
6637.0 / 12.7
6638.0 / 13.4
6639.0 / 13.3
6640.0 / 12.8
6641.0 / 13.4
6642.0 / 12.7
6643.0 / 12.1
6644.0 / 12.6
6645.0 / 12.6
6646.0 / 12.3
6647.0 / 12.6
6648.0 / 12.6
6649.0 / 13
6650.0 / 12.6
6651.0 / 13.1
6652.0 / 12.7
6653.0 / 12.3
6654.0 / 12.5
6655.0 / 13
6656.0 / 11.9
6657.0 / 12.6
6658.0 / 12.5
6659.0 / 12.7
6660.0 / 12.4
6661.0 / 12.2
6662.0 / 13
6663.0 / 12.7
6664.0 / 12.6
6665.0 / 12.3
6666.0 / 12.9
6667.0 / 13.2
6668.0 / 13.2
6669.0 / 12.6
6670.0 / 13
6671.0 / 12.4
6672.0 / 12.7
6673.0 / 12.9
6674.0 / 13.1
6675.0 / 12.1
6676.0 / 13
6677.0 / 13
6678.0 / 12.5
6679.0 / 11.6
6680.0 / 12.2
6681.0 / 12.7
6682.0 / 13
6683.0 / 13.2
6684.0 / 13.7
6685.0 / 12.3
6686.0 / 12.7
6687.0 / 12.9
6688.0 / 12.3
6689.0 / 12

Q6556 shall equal 0.12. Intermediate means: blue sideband 12.8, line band 11.5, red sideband 12.7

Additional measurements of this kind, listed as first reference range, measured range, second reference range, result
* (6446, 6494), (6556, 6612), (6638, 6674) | 0.06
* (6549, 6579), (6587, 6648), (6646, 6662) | -0.04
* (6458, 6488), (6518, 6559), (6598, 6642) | 0.02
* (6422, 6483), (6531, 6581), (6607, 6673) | 0.06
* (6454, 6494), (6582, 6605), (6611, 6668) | 0.01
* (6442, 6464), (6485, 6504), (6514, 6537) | 0.00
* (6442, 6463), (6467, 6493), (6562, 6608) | -0.01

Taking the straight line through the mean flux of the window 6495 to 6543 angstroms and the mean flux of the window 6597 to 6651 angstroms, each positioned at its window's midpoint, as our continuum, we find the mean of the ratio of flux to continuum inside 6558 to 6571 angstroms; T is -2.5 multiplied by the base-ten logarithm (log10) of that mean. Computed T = 0.22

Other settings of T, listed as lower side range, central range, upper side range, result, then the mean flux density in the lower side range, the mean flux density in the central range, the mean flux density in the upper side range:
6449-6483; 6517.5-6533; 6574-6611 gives 0.02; 13.3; 12.8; 12.8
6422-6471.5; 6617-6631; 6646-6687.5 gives 0.02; 13.2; 12.5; 12.7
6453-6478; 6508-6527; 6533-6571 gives -0.05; 13.3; 13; 12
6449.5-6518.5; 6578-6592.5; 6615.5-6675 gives 0.01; 13.2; 12.7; 12.7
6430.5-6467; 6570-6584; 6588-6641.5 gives 0.01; 13.2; 12.7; 12.7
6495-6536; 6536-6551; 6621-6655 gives 0.00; 12.9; 12.9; 12.7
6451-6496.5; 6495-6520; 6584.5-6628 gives 0.01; 13.2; 13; 12.6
